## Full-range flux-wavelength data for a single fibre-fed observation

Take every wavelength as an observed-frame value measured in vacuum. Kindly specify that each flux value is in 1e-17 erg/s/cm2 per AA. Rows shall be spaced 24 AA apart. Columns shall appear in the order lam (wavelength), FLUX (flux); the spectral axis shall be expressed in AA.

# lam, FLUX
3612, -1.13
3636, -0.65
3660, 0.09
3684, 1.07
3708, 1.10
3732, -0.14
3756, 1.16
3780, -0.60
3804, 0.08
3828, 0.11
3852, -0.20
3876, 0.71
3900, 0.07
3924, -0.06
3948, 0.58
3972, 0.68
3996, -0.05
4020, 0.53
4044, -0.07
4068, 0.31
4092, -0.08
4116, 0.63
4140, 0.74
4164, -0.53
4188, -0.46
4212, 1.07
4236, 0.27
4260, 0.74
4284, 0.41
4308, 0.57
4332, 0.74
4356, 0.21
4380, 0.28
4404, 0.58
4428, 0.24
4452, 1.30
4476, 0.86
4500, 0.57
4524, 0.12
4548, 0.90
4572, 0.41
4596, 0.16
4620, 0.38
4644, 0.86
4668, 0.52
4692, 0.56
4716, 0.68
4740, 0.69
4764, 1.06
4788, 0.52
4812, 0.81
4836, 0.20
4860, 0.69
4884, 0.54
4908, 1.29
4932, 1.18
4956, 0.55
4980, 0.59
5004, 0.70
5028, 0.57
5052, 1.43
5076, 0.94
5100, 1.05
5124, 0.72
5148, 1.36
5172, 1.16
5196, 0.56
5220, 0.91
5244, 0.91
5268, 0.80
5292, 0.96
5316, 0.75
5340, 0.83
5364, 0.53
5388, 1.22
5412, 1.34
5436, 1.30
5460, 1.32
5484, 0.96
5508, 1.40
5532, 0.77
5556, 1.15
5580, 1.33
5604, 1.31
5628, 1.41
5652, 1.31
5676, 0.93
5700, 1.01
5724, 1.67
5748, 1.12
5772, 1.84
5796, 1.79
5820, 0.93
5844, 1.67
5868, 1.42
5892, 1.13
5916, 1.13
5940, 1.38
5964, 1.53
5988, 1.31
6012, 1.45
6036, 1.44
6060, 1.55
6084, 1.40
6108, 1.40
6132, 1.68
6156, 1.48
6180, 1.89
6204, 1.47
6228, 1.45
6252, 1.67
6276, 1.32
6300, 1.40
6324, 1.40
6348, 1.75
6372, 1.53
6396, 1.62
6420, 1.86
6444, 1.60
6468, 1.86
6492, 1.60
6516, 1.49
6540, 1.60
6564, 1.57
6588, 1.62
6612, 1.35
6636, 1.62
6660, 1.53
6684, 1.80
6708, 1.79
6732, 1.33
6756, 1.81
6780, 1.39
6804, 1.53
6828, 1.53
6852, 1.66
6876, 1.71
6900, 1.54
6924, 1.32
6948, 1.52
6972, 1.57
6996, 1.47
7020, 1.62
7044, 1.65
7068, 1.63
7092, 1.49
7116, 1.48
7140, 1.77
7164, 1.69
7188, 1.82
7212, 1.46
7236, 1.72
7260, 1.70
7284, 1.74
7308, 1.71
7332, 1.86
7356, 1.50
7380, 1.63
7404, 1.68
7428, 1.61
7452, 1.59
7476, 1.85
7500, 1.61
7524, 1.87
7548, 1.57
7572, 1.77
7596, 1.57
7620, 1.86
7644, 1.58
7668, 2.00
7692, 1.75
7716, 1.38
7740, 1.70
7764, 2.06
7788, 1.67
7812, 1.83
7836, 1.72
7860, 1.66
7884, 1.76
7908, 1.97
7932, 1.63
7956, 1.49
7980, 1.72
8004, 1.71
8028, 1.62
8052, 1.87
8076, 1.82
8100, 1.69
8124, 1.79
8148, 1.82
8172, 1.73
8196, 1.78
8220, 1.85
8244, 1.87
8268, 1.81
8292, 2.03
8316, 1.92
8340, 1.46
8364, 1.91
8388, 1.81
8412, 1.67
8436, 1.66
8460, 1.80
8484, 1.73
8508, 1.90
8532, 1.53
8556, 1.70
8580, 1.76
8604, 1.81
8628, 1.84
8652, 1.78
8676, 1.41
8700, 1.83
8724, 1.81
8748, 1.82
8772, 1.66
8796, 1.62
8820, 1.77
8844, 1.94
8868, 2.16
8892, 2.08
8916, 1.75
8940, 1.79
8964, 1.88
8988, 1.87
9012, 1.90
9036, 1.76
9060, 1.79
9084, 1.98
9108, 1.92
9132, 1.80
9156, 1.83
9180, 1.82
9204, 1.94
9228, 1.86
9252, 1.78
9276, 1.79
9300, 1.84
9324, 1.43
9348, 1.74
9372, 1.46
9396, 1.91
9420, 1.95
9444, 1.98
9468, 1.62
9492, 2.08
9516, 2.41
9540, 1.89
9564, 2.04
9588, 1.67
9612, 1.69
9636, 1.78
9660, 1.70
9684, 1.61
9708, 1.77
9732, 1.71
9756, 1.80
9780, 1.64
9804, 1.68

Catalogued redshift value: 0.35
